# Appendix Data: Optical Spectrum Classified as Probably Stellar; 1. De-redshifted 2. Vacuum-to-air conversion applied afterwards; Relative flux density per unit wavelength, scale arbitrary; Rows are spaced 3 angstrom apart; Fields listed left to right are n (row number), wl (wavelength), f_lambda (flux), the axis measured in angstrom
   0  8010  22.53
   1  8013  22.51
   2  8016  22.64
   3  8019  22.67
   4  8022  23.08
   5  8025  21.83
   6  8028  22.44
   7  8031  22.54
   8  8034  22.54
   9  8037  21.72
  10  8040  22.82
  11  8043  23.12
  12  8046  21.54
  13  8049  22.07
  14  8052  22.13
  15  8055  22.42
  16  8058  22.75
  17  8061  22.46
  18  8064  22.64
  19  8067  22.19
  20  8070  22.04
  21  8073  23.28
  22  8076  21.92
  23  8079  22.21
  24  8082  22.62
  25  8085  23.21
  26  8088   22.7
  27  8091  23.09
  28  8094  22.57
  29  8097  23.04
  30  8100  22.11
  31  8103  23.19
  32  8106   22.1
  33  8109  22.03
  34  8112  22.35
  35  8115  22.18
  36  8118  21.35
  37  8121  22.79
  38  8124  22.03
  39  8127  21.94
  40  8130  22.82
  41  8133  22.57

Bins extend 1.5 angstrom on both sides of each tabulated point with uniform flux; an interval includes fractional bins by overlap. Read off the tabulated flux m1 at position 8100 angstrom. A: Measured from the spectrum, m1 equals 22.11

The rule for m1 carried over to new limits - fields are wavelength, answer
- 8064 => 22.64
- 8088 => 22.7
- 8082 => 22.62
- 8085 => 23.21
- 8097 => 23.04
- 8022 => 23.08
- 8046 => 21.54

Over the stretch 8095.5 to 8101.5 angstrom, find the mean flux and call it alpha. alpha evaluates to 22.6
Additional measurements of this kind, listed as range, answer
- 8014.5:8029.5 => 22.5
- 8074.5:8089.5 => 22.5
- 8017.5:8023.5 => 22.9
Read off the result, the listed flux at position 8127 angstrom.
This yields 21.94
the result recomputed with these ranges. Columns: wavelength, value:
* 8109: 22.03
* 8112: 22.35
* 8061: 22.46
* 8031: 22.54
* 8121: 22.79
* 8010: 22.53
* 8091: 23.09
